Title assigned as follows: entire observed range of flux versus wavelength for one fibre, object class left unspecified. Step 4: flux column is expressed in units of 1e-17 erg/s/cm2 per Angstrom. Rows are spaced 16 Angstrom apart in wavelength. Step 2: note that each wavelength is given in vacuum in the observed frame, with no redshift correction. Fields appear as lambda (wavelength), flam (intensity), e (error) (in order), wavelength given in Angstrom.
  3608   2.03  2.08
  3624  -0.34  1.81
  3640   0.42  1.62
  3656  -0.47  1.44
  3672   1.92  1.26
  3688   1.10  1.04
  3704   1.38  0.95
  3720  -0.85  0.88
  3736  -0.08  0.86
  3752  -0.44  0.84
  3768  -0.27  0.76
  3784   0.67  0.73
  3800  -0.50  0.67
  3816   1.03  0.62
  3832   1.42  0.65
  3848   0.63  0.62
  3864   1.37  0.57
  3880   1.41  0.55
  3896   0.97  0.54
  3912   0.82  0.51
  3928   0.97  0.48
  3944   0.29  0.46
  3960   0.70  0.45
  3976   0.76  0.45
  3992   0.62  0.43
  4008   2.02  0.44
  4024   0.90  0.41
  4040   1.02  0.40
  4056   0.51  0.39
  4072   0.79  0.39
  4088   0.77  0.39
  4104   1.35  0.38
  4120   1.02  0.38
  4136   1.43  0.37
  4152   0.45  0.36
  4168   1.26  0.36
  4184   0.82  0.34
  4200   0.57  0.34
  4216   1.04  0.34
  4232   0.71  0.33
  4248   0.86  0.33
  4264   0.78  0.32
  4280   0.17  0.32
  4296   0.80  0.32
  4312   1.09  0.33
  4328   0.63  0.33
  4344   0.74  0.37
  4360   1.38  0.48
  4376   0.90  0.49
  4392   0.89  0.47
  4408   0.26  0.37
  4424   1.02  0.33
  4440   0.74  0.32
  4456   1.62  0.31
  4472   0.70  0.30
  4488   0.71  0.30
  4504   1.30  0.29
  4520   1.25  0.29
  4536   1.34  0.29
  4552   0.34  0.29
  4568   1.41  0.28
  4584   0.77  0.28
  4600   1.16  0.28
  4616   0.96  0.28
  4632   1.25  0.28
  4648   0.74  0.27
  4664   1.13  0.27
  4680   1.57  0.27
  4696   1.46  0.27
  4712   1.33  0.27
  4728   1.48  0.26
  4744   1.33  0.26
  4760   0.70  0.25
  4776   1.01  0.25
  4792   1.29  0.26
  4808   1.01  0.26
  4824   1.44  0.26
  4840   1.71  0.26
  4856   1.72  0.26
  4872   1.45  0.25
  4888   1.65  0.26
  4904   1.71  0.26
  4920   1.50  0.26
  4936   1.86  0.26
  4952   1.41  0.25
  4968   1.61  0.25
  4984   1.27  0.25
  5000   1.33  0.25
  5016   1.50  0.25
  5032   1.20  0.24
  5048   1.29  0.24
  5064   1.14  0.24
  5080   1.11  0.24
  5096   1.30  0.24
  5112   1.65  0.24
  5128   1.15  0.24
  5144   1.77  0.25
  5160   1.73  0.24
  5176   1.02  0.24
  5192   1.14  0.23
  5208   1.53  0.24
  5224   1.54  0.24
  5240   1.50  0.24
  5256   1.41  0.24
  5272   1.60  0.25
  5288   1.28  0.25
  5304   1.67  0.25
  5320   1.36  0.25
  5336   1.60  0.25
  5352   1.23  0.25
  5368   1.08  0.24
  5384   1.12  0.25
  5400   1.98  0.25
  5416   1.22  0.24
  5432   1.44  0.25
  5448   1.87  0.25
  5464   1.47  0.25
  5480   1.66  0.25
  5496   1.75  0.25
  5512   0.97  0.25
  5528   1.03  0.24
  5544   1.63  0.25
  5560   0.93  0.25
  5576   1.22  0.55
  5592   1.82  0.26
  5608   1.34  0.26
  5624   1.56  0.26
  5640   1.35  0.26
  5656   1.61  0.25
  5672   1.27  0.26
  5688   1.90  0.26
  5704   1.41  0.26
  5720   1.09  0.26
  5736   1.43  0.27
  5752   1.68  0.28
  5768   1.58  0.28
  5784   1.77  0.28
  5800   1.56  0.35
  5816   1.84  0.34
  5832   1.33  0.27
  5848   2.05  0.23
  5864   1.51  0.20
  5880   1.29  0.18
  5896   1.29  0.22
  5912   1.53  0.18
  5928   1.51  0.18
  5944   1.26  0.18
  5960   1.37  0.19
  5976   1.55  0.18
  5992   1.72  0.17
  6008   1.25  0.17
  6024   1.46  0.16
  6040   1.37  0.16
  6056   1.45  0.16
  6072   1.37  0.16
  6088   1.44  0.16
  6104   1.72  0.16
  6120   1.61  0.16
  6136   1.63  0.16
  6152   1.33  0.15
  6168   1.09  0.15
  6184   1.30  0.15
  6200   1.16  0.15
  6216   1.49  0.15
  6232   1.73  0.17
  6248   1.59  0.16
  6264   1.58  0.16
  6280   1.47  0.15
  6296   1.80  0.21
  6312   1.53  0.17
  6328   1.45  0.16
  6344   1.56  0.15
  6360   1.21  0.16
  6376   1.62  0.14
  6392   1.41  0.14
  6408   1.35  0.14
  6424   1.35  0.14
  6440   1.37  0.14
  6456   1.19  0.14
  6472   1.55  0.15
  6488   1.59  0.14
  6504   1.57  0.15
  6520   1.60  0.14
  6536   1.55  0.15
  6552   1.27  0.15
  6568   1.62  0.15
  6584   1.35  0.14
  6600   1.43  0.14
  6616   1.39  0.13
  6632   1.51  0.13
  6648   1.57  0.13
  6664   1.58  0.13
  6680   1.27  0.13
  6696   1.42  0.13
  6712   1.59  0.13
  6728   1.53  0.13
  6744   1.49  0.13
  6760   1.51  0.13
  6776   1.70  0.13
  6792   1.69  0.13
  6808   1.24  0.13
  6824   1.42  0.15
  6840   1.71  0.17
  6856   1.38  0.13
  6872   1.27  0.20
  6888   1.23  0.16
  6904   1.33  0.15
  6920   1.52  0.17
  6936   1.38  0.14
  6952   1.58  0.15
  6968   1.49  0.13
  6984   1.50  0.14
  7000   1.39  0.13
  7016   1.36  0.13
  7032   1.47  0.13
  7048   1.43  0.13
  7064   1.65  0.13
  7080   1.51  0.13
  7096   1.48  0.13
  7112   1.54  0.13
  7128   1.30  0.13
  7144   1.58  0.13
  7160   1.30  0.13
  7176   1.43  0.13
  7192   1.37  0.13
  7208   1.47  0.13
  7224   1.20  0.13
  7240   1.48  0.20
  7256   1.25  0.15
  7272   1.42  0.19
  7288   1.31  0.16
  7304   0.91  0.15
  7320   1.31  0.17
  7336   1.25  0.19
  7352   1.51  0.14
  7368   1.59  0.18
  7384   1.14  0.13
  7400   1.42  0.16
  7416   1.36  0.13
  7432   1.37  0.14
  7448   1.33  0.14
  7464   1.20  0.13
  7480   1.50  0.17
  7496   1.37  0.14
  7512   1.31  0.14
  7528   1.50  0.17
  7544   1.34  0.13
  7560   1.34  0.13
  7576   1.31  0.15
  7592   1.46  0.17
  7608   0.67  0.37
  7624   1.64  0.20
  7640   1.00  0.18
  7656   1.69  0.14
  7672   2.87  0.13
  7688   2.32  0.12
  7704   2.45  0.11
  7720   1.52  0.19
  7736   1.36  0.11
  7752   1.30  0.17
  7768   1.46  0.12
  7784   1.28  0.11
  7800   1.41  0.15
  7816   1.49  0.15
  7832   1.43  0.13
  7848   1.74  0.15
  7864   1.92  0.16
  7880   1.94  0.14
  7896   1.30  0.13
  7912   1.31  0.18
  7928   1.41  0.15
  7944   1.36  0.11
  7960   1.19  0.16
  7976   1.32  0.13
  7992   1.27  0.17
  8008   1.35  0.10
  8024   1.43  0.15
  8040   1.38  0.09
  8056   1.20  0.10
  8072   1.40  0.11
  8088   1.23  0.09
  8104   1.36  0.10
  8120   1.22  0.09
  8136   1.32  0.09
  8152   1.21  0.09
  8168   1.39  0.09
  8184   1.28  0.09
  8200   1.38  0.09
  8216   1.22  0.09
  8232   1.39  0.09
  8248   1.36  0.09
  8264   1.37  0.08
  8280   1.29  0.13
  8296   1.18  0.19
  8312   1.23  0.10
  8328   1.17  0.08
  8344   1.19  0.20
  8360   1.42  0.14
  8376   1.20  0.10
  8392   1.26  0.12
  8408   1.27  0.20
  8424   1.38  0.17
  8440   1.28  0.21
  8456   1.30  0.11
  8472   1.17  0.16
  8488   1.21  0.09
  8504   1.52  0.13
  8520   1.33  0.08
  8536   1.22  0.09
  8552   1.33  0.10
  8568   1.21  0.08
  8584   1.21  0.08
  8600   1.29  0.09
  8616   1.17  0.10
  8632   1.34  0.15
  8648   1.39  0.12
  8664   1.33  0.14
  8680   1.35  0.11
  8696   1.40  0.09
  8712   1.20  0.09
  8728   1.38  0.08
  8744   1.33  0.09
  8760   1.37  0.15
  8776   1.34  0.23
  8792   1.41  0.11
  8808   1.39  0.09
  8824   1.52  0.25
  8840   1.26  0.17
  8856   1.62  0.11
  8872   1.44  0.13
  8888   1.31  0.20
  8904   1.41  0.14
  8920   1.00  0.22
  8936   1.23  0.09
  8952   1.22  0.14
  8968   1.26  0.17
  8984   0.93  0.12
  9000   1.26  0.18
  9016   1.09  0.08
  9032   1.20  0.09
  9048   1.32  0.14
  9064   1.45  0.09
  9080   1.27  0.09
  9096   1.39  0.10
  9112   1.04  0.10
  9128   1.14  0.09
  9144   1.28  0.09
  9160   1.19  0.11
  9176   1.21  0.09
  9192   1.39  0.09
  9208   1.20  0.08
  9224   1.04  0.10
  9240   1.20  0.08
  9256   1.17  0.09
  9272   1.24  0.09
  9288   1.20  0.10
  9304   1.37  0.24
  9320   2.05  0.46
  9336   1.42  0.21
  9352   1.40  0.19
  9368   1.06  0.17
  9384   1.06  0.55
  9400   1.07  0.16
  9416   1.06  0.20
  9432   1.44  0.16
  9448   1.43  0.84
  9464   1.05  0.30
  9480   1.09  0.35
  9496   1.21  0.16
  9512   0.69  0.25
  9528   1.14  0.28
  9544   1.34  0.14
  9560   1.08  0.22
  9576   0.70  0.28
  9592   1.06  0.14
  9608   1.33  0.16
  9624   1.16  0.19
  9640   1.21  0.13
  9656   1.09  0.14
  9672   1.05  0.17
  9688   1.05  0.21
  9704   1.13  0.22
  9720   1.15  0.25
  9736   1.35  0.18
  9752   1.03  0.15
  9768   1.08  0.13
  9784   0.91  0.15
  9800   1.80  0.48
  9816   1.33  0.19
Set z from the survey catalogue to 0.17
